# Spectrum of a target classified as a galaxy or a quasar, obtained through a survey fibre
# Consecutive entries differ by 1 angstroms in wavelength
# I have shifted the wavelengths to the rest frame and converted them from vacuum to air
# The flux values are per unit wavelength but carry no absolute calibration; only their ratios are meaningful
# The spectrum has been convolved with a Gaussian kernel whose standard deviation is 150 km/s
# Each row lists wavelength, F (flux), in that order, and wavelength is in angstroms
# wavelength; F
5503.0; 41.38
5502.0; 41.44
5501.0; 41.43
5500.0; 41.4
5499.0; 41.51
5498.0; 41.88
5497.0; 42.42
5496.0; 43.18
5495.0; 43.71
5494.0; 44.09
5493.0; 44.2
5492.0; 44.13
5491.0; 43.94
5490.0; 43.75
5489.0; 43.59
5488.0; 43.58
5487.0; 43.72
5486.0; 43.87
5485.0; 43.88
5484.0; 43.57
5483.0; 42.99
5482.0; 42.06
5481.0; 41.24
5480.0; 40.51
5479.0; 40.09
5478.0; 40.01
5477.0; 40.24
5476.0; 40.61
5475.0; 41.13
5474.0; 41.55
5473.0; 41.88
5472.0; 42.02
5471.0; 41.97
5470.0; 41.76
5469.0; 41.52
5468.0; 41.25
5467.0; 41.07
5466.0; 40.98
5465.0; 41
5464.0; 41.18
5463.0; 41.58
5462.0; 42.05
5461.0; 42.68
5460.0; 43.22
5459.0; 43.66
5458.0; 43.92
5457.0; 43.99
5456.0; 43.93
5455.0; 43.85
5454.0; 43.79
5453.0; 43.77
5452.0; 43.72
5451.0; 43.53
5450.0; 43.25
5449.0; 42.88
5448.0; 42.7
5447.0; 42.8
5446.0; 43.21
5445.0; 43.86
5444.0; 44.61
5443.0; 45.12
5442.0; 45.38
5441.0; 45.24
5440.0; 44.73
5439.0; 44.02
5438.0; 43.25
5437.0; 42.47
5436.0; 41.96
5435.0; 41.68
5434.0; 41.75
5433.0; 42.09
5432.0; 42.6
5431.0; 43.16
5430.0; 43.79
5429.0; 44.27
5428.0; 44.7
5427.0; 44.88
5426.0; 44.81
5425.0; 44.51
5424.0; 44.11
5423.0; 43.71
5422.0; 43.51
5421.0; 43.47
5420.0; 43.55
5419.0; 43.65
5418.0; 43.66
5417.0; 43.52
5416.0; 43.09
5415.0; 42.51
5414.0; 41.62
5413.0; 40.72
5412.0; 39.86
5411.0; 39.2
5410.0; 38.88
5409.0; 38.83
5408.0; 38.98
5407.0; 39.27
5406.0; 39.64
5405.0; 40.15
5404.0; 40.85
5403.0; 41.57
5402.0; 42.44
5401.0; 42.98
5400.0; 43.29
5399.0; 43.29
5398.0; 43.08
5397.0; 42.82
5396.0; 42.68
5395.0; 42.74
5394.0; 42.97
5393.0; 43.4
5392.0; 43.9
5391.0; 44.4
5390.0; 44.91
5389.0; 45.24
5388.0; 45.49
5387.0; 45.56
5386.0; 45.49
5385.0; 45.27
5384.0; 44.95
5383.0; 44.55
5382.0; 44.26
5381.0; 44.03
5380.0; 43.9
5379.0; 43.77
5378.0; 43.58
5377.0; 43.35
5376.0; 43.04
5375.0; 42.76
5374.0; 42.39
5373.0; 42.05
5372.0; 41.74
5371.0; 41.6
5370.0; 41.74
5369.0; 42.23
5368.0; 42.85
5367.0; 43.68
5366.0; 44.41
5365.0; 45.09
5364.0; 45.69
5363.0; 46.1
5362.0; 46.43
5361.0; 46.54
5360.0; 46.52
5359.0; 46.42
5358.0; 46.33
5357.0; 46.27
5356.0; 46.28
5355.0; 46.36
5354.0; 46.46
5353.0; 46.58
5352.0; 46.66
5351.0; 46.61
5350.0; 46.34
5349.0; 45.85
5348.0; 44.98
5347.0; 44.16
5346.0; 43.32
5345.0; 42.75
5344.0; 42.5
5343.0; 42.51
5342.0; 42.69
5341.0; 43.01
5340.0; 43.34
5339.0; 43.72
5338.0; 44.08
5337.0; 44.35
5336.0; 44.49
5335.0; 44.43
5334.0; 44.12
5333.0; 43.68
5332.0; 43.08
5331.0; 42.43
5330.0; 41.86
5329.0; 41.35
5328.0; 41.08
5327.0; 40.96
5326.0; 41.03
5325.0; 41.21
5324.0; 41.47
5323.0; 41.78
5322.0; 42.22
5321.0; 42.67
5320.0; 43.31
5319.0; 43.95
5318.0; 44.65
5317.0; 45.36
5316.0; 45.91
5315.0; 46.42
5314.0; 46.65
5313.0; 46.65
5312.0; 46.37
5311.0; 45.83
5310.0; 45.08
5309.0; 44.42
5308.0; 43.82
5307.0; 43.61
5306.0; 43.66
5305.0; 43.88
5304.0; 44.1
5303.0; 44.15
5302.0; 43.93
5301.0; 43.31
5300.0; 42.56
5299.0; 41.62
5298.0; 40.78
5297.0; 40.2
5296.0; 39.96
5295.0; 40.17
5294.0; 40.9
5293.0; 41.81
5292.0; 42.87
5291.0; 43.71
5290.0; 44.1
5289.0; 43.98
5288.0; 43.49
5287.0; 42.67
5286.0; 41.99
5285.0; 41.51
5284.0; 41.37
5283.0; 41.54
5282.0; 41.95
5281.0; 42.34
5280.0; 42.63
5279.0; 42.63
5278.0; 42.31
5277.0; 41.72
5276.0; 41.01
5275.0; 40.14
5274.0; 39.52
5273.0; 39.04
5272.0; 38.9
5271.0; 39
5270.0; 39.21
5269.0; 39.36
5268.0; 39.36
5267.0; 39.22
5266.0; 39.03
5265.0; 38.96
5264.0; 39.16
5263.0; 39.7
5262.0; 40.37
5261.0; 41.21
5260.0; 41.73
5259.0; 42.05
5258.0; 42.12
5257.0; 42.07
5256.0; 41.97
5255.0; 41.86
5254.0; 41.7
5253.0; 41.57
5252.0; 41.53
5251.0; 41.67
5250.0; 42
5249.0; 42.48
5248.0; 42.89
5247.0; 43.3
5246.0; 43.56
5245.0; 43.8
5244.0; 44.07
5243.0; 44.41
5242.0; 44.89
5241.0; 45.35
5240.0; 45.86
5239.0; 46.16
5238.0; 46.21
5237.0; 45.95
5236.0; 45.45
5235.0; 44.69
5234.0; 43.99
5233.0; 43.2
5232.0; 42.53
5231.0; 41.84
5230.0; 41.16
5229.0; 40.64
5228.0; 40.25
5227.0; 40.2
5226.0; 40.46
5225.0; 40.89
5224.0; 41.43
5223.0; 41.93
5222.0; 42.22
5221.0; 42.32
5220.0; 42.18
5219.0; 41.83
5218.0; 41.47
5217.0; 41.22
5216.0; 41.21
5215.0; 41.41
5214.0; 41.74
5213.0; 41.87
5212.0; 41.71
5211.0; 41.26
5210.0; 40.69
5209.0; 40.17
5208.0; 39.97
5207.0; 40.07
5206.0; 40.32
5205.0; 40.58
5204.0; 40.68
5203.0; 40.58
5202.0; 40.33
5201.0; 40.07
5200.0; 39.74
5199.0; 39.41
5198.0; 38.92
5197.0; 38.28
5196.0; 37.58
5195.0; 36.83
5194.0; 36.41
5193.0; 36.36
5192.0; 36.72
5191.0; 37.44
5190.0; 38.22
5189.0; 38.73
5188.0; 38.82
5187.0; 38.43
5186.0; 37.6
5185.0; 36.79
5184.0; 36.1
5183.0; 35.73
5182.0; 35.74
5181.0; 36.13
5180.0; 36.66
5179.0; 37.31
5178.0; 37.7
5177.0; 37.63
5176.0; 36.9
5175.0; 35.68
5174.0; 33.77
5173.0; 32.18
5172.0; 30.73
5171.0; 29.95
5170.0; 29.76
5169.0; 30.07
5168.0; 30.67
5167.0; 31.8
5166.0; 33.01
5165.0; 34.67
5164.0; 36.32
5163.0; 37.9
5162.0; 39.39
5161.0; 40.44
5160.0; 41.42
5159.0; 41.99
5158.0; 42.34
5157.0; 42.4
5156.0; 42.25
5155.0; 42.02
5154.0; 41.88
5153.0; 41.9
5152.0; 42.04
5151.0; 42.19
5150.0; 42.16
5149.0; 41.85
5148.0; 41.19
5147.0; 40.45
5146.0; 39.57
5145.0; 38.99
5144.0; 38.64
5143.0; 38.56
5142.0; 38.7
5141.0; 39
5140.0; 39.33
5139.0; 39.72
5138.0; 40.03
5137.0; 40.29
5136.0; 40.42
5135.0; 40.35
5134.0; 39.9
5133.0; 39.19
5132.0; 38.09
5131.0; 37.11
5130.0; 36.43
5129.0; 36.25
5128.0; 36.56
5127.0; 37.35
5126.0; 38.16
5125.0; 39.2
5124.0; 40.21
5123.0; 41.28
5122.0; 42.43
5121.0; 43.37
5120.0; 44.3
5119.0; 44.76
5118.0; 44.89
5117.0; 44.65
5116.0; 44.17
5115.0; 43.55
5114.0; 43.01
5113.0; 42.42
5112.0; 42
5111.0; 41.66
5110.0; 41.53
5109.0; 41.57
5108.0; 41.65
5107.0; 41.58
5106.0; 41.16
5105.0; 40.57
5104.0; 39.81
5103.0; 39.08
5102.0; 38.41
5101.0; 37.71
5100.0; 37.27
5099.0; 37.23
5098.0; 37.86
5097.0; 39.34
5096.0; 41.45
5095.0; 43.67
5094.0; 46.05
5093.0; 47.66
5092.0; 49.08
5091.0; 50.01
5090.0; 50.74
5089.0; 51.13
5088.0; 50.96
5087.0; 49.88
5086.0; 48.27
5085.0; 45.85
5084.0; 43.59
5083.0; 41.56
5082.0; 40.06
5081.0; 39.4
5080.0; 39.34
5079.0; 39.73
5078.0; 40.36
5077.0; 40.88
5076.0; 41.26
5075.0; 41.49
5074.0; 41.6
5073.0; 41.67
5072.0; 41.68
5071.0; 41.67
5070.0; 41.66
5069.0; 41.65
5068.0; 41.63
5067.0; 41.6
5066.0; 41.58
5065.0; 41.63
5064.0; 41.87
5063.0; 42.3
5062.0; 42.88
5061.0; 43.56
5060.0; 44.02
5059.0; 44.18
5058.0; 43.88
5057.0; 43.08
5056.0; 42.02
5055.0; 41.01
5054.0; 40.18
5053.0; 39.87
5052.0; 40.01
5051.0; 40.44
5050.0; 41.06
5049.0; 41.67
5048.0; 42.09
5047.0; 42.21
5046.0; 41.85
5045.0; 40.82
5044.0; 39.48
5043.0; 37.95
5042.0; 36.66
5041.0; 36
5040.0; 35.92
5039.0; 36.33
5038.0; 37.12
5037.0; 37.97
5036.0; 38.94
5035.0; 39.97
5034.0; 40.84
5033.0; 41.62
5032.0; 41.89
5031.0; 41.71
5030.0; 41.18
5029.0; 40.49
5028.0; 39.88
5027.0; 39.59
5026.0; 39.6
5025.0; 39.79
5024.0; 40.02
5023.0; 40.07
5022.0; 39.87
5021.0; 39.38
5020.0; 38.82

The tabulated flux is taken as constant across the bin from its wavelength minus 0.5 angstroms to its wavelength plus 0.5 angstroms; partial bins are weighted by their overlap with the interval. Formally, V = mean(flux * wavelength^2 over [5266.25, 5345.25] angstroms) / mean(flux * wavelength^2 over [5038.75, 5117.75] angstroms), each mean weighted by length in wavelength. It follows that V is 1.1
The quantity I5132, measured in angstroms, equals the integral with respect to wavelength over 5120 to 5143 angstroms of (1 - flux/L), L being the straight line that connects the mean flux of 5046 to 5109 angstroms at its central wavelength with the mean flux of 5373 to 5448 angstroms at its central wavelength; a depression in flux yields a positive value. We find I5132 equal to 1.70 angstroms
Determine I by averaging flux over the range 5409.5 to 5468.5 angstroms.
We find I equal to 43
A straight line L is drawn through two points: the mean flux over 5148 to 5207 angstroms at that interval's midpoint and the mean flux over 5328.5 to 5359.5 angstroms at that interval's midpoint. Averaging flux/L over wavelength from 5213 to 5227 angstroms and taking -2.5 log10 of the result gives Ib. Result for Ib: -0.055 mag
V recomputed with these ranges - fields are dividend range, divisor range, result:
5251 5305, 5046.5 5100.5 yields 1.05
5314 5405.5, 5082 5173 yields 1.18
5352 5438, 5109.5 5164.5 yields 1.18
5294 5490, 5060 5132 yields 1.15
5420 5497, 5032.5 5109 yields 1.19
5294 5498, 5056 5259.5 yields 1.16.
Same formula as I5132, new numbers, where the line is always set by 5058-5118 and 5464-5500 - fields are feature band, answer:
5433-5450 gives -0.5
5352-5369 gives -1.3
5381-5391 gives -0.6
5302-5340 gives -1.2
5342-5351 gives -0.4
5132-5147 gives 1.1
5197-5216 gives 0.9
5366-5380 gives -0.1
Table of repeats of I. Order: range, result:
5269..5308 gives 41.9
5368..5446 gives 43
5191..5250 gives 41.6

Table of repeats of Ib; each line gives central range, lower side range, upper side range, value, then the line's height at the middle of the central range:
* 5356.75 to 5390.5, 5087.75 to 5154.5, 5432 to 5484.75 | -0.052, 42.3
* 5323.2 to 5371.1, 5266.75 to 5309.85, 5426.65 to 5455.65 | -0.039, 42.5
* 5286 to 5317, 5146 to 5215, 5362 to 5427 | -0.067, 41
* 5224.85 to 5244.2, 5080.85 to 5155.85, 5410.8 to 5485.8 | -0.035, 42.1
